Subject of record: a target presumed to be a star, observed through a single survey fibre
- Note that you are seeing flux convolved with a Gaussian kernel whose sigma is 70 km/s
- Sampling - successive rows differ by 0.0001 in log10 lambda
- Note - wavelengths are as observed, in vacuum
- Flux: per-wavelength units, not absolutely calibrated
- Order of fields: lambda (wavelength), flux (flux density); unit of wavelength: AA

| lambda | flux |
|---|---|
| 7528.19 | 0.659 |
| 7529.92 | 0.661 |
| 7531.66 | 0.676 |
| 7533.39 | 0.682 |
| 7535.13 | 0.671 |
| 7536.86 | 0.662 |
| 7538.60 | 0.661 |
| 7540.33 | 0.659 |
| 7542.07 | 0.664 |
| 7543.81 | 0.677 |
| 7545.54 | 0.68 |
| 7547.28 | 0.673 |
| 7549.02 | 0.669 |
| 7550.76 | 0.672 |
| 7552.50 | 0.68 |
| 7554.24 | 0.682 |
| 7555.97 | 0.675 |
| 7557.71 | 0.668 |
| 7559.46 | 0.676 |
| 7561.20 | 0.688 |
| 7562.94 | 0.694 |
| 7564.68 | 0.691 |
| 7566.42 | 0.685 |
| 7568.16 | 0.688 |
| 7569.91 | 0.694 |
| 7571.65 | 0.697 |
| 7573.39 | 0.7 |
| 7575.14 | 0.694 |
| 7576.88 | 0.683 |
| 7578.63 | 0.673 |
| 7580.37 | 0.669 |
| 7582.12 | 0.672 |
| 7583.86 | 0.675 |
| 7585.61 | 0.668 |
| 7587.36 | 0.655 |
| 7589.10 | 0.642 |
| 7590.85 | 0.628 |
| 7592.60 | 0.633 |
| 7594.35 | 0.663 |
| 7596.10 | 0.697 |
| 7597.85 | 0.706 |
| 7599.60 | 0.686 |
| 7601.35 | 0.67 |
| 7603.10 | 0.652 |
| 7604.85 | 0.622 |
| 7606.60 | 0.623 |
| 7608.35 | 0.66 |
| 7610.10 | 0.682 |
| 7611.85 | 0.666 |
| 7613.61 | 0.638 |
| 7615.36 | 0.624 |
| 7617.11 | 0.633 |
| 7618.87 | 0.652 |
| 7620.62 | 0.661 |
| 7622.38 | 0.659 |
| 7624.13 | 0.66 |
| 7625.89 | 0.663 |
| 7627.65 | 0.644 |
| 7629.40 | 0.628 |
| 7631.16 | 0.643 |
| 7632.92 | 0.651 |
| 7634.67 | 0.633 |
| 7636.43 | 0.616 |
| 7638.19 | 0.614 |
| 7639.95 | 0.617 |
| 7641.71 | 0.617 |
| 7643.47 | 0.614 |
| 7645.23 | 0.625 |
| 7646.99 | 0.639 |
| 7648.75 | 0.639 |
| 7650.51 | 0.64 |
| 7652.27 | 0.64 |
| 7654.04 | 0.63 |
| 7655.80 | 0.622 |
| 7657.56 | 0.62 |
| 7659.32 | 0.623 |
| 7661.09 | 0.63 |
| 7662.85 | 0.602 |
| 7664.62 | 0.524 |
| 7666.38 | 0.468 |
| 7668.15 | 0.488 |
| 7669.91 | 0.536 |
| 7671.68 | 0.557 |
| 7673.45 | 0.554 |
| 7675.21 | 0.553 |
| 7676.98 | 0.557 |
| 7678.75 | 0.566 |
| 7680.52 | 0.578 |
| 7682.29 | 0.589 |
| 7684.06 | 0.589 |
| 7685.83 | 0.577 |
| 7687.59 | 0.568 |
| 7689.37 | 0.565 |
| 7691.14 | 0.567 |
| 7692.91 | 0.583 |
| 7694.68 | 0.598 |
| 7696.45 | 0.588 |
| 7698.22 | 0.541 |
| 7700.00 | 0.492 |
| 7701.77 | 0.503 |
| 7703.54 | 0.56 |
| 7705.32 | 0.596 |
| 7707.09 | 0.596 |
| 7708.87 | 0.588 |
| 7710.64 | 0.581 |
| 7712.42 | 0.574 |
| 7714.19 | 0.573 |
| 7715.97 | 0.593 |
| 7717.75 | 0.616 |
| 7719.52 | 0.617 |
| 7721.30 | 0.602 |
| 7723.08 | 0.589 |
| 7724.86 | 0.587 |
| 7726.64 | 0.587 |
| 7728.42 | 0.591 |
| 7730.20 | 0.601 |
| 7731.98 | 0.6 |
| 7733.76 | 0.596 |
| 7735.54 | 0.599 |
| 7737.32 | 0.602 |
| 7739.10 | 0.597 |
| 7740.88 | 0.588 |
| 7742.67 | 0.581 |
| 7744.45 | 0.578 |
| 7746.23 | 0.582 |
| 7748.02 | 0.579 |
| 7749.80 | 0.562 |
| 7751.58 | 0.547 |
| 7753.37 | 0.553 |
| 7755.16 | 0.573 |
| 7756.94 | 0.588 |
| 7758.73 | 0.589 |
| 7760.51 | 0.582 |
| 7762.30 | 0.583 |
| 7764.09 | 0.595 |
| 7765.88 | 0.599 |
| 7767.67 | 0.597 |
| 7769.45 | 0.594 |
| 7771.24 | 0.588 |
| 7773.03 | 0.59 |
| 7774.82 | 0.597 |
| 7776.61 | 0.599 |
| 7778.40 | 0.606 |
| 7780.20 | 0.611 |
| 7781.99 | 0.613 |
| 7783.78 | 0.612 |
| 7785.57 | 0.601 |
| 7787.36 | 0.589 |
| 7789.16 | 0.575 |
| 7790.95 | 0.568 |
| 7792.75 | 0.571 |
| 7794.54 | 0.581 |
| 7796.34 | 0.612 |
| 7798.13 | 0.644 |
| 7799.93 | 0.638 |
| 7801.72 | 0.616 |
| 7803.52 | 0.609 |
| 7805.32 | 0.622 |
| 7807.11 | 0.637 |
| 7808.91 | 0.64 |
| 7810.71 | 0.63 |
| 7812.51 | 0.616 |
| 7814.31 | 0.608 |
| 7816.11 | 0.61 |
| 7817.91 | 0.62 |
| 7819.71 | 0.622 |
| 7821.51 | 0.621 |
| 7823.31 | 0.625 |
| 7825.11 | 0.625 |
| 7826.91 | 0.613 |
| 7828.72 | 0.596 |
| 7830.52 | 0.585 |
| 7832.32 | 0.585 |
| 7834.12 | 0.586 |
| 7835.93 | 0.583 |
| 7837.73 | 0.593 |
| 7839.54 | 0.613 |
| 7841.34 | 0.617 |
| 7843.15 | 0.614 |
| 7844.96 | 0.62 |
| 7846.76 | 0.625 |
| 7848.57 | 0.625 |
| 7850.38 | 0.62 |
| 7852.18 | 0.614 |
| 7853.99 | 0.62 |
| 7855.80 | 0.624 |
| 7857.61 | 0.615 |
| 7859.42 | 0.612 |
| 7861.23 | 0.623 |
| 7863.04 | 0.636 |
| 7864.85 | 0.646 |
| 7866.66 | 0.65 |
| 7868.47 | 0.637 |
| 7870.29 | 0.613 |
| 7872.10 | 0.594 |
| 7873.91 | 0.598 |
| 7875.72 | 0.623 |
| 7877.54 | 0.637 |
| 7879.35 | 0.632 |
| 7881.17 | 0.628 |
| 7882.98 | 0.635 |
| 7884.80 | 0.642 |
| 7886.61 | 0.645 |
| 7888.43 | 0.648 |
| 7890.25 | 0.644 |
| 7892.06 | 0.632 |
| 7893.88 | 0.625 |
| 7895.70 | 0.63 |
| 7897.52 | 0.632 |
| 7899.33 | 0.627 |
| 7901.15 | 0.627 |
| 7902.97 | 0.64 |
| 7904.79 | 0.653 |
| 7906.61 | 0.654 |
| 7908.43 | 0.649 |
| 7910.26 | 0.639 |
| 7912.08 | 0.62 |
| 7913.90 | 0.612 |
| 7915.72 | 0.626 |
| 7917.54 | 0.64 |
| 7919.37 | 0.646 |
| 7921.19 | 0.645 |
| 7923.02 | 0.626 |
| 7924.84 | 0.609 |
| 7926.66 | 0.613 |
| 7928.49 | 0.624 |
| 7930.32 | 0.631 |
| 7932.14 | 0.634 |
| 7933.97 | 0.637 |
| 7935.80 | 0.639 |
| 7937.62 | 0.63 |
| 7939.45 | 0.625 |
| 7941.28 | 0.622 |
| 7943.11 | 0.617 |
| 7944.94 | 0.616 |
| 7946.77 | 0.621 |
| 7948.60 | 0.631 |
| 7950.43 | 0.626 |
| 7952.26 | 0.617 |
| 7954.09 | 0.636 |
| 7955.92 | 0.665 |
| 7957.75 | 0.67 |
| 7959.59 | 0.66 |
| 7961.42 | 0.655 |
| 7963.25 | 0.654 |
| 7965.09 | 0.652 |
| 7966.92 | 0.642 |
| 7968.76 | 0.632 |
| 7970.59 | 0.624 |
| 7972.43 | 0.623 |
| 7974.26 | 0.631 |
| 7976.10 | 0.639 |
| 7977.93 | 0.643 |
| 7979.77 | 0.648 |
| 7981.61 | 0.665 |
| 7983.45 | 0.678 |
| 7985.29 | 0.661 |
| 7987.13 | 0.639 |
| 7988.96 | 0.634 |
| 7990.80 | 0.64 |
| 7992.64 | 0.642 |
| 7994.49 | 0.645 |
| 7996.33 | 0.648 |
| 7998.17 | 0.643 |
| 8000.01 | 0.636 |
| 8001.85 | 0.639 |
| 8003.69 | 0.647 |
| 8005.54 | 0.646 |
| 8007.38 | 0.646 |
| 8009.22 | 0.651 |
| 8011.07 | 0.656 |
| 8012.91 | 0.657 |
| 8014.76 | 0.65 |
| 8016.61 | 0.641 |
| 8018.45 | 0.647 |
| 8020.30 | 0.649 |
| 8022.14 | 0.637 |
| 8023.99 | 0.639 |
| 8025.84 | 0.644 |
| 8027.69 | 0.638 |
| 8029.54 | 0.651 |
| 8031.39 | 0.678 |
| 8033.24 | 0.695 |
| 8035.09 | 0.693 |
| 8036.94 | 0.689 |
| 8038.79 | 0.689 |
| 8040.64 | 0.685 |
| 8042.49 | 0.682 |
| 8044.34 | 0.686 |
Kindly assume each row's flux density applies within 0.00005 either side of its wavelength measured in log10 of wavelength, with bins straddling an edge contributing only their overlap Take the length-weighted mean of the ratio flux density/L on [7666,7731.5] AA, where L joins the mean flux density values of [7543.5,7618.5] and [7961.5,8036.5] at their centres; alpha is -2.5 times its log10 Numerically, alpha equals 0.164 mag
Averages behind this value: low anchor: 0.67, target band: 0.57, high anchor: 0.648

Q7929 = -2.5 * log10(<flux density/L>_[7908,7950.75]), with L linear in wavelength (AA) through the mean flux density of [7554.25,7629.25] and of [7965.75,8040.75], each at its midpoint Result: 0.04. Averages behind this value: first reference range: 0.667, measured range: 0.628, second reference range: 0.65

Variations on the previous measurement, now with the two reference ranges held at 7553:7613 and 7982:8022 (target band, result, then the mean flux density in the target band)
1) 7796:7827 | 0.060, 0.623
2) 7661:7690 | 0.196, 0.557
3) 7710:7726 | 0.124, 0.592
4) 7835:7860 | 0.073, 0.614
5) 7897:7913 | 0.025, 0.638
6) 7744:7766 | 0.149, 0.577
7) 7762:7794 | 0.116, 0.594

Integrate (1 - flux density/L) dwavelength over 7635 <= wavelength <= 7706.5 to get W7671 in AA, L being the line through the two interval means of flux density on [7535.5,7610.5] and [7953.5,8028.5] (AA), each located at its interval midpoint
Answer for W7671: 8.9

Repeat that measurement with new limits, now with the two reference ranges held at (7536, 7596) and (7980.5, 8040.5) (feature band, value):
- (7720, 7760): 4.84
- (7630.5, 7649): 1.18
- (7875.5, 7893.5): 0.62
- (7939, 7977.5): 1.17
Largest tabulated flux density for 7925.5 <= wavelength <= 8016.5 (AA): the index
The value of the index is 0.678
